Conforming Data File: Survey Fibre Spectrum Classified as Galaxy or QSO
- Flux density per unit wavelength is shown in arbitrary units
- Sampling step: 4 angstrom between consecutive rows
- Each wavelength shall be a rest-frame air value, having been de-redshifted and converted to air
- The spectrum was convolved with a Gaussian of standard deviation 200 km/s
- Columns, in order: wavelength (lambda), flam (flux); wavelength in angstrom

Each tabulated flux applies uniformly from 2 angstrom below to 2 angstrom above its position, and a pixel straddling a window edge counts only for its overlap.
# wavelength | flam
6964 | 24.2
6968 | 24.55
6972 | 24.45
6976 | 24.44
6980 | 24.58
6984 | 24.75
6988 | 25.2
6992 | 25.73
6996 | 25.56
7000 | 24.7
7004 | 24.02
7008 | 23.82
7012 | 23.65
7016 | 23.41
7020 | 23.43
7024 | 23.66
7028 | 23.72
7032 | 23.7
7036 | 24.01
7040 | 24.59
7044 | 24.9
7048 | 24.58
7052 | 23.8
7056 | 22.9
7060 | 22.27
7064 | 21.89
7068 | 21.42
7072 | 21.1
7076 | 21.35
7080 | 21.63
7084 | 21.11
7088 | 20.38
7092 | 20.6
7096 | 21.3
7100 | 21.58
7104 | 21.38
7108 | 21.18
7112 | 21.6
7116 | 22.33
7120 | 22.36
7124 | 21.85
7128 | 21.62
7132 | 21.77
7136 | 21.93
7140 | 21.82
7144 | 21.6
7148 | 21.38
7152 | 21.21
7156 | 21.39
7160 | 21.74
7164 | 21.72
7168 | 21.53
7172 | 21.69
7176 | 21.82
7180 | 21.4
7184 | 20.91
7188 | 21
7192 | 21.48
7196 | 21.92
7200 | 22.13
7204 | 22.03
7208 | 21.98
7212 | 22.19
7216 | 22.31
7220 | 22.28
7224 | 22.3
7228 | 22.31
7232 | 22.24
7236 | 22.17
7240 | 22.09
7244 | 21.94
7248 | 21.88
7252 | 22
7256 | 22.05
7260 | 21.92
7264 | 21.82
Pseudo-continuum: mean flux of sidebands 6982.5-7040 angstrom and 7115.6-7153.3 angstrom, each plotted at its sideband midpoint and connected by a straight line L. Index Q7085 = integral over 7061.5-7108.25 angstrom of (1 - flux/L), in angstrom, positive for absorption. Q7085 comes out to 3.1 angstrom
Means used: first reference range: 24.2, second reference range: 21.8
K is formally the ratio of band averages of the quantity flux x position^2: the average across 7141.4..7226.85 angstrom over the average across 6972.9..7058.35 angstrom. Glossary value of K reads 0.9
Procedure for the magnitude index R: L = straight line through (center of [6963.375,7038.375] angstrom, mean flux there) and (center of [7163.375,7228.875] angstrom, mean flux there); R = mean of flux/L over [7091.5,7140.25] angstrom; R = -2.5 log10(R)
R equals 0.06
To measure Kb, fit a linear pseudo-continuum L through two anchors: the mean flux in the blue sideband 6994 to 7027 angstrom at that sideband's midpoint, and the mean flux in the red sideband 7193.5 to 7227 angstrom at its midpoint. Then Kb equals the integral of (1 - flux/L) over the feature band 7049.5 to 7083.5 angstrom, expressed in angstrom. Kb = 2.1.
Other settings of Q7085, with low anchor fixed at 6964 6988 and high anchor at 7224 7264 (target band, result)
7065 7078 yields 1.3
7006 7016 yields 0.2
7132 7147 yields 0.8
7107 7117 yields 0.7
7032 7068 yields 0.6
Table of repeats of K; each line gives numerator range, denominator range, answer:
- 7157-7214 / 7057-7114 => 1.04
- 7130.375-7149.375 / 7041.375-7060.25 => 0.93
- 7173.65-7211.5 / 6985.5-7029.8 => 0.94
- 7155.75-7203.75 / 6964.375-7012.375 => 0.92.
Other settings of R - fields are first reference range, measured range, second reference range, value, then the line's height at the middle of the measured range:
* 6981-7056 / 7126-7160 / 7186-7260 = 0.063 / 22.9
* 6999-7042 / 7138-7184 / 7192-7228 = 0.050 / 22.6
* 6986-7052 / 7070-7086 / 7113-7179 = 0.088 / 23.1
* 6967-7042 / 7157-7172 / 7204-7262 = 0.055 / 22.8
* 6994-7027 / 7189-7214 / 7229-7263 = 0.024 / 22.4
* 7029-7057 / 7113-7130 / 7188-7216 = 0.049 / 23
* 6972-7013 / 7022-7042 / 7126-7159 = -0.004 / 23.9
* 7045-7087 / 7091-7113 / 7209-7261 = 0.046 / 22.2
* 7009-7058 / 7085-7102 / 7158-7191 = 0.093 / 22.8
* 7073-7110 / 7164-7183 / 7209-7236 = 0.013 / 21.8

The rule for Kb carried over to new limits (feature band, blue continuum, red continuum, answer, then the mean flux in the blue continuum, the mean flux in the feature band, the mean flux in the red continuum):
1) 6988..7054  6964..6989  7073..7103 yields -2.9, 24.6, 24.2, 21.1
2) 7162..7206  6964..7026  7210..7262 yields 2.0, 24.4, 21.6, 22.1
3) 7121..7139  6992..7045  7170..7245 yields 0.8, 24.1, 21.8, 21.9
